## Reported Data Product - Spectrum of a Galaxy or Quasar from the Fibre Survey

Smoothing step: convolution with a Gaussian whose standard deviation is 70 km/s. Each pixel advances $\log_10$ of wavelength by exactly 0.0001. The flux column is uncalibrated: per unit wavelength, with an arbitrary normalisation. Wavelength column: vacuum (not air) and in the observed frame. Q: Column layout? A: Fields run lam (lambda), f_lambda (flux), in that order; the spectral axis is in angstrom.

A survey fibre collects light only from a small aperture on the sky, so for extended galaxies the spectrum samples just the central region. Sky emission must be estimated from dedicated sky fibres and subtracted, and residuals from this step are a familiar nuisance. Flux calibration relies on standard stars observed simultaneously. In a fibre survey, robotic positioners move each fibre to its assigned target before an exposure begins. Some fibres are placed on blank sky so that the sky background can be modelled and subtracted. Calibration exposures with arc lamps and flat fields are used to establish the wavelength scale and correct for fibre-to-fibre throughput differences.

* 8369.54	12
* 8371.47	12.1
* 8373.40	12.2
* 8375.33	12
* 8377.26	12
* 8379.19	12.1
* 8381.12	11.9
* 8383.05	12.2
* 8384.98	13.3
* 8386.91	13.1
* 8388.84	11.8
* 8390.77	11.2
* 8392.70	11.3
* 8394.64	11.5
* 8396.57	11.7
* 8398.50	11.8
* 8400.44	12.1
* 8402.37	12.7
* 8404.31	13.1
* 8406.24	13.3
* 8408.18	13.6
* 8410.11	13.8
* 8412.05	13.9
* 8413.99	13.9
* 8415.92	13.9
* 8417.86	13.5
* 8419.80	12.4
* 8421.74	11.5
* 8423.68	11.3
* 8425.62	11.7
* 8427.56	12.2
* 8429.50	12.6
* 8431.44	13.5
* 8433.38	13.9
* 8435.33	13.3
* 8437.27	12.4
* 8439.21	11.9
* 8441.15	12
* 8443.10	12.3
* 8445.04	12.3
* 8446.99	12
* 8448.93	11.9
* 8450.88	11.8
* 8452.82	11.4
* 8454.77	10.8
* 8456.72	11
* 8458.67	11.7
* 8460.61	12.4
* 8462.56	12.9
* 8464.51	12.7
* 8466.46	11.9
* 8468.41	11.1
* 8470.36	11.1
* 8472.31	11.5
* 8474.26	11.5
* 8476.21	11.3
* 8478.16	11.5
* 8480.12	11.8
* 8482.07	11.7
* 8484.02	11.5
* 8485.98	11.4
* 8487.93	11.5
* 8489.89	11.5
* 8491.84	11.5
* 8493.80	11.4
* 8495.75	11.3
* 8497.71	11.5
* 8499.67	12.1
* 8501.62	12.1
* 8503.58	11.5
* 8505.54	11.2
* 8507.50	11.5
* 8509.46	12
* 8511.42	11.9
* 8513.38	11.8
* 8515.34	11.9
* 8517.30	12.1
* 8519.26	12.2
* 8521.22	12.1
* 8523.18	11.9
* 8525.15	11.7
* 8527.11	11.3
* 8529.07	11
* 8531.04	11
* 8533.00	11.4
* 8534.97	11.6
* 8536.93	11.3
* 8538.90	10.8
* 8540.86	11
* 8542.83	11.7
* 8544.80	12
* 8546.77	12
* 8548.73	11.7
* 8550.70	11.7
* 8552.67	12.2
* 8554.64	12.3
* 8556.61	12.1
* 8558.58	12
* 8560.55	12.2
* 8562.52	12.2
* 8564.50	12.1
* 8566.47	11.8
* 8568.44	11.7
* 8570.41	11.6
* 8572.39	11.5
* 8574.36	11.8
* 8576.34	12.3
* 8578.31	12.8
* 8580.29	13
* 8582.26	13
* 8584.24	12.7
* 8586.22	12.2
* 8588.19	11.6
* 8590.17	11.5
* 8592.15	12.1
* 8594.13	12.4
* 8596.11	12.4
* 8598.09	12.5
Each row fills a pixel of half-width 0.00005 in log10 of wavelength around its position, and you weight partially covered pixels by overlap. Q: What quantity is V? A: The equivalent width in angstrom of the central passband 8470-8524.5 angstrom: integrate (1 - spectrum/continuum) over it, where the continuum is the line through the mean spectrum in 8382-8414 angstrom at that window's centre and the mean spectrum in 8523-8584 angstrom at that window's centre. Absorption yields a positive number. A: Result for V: 2.0 angstrom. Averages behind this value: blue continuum 12.6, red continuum 11.8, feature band 11.7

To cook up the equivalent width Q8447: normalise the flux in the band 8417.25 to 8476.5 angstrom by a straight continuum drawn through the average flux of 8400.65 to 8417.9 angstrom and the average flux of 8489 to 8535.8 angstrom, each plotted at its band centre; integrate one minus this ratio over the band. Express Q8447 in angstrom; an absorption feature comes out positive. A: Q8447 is 3.5 angstrom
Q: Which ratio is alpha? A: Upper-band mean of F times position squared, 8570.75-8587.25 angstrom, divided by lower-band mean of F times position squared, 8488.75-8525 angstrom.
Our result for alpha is 1.1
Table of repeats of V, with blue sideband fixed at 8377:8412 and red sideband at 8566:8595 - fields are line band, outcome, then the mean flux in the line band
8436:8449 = 0.2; 12.2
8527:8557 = 1.5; 11.6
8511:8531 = 0.8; 11.8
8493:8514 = 1.0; 11.7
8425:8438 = -0.5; 12.8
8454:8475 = 1.0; 11.7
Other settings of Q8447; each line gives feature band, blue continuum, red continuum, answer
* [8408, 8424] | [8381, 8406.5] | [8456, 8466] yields -1.2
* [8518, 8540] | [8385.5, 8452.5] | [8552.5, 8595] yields 1.4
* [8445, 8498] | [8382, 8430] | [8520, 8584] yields 2.6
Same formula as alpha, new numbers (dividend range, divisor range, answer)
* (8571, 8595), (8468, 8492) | 1.09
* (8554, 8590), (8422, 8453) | 1.02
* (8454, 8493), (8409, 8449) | 0.92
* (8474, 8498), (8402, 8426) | 0.90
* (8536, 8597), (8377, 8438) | 0.99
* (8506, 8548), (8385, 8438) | 0.94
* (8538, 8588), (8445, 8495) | 1.05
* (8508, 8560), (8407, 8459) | 0.96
